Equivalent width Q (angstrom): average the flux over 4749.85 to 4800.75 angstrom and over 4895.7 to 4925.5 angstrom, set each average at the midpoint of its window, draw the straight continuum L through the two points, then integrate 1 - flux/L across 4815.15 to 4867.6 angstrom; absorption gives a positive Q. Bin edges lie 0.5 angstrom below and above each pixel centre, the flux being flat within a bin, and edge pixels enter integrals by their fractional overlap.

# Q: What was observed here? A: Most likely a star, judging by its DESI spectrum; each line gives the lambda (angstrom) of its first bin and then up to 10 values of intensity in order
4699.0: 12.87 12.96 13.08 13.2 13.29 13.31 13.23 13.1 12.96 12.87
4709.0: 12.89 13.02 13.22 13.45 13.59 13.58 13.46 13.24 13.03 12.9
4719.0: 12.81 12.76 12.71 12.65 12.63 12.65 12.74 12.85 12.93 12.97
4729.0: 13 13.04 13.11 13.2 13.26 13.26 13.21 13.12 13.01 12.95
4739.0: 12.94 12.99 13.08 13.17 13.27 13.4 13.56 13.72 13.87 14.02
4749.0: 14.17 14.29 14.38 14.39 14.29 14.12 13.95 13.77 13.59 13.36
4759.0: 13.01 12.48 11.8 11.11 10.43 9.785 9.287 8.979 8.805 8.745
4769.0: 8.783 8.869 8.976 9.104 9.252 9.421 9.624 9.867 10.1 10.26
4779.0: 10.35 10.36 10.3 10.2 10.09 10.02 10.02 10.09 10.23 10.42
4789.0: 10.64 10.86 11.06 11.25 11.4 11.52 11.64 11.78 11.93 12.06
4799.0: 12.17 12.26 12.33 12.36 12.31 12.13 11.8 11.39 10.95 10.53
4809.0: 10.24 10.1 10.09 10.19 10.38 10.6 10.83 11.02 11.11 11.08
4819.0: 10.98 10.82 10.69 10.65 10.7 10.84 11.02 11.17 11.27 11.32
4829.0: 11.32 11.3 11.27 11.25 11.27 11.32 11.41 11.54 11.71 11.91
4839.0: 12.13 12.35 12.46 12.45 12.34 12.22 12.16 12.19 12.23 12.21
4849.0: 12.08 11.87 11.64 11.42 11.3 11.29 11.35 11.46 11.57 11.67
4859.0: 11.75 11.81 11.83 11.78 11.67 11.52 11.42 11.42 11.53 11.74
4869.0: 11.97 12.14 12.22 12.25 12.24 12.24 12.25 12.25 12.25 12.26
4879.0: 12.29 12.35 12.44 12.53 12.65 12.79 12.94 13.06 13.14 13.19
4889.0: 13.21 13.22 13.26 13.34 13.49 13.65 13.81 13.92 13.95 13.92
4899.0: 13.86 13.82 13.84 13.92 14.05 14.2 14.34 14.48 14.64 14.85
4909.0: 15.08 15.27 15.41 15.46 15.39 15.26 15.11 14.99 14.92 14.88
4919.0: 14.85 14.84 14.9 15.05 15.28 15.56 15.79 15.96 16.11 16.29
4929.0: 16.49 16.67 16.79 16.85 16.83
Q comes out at 5.39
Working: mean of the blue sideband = 11.1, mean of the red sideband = 14.7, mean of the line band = 11.5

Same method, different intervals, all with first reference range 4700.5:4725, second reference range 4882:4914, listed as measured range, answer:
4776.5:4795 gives 4.0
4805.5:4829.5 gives 4.9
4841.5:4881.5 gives 5.3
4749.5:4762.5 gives -0.2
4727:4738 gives 0.0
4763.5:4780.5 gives 5.0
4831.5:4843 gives 1.5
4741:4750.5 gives -0.3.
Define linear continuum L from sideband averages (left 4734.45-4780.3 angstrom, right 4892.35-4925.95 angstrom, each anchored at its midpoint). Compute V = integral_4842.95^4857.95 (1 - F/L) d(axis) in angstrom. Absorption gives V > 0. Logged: 1.95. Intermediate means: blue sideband 11.9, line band 11.8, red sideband 14.6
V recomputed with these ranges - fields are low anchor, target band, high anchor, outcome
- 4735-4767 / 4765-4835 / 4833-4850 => 9.6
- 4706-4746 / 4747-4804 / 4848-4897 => 6.8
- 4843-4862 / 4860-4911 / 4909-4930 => 2.1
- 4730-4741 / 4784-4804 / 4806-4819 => -0.3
